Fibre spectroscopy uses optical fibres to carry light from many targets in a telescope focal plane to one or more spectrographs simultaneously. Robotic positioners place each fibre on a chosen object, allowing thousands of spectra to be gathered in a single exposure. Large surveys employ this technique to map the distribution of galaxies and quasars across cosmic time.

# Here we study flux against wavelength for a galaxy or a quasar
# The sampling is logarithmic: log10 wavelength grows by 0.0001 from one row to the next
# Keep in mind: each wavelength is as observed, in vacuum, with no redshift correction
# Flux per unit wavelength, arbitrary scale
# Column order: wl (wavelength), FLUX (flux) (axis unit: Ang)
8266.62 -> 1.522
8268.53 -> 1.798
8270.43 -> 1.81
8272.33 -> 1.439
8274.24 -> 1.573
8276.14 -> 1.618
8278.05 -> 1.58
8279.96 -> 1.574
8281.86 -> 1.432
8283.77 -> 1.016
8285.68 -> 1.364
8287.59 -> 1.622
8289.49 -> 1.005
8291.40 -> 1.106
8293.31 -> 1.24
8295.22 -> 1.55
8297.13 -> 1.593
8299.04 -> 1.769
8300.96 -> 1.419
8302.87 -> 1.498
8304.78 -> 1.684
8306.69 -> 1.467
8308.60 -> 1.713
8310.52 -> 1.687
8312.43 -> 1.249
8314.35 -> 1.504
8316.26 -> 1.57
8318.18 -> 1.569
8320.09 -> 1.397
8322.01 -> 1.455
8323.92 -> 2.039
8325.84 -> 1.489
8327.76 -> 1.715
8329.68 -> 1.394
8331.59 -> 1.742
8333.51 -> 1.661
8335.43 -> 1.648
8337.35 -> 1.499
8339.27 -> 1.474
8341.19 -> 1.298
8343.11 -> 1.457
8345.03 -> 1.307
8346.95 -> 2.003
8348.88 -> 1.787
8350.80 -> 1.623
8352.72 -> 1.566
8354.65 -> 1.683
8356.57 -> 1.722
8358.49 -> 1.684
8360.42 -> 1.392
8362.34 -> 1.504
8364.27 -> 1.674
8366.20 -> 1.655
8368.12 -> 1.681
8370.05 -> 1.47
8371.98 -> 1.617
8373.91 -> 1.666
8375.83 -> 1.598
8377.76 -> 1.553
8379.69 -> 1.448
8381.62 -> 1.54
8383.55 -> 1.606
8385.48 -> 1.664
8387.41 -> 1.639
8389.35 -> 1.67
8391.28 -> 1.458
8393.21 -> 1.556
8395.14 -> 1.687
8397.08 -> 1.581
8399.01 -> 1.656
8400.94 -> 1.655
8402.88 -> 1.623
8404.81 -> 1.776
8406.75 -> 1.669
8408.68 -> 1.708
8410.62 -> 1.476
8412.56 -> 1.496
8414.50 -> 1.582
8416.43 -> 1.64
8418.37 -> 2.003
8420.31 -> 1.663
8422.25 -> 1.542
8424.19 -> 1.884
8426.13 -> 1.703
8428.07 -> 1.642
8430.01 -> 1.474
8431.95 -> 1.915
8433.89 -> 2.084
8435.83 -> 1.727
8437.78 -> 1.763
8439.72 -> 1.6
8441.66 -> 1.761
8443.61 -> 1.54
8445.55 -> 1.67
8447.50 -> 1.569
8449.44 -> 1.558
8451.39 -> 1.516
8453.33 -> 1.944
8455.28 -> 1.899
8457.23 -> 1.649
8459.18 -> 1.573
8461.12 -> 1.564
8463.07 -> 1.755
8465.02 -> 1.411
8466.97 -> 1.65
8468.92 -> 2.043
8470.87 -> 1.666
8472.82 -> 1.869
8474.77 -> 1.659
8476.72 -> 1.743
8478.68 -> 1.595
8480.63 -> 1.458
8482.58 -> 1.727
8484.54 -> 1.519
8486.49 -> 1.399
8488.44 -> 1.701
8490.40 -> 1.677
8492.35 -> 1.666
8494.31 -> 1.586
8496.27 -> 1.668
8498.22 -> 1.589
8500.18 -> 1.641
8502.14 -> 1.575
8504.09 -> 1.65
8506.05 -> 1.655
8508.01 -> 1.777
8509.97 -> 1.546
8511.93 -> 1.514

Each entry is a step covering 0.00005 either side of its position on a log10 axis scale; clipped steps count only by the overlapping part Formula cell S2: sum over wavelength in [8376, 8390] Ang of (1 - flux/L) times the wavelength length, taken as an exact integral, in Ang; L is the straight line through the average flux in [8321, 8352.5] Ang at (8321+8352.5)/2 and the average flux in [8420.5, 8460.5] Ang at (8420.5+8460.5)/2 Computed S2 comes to 0.48 Ang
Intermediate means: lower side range 1.6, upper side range 1.7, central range 1.59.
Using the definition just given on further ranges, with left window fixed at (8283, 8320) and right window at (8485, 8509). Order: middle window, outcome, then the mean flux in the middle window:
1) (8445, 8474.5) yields -1.70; 1.69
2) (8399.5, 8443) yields -3.77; 1.7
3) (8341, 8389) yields -2.78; 1.6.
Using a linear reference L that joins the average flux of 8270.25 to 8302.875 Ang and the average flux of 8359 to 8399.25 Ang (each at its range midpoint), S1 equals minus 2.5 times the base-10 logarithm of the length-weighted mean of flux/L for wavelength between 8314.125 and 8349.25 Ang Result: -0.04 mag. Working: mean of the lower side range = 1.45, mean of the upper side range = 1.59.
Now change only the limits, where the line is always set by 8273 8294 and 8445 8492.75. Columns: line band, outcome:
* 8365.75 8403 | -0.048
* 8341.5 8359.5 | -0.108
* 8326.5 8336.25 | -0.125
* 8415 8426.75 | -0.097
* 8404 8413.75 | -0.036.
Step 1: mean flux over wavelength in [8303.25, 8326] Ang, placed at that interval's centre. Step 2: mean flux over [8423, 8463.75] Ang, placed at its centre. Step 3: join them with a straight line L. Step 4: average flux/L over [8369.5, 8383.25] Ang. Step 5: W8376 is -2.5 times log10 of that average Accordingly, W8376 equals 0.05 mag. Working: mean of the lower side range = 1.57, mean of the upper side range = 1.7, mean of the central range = 1.56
